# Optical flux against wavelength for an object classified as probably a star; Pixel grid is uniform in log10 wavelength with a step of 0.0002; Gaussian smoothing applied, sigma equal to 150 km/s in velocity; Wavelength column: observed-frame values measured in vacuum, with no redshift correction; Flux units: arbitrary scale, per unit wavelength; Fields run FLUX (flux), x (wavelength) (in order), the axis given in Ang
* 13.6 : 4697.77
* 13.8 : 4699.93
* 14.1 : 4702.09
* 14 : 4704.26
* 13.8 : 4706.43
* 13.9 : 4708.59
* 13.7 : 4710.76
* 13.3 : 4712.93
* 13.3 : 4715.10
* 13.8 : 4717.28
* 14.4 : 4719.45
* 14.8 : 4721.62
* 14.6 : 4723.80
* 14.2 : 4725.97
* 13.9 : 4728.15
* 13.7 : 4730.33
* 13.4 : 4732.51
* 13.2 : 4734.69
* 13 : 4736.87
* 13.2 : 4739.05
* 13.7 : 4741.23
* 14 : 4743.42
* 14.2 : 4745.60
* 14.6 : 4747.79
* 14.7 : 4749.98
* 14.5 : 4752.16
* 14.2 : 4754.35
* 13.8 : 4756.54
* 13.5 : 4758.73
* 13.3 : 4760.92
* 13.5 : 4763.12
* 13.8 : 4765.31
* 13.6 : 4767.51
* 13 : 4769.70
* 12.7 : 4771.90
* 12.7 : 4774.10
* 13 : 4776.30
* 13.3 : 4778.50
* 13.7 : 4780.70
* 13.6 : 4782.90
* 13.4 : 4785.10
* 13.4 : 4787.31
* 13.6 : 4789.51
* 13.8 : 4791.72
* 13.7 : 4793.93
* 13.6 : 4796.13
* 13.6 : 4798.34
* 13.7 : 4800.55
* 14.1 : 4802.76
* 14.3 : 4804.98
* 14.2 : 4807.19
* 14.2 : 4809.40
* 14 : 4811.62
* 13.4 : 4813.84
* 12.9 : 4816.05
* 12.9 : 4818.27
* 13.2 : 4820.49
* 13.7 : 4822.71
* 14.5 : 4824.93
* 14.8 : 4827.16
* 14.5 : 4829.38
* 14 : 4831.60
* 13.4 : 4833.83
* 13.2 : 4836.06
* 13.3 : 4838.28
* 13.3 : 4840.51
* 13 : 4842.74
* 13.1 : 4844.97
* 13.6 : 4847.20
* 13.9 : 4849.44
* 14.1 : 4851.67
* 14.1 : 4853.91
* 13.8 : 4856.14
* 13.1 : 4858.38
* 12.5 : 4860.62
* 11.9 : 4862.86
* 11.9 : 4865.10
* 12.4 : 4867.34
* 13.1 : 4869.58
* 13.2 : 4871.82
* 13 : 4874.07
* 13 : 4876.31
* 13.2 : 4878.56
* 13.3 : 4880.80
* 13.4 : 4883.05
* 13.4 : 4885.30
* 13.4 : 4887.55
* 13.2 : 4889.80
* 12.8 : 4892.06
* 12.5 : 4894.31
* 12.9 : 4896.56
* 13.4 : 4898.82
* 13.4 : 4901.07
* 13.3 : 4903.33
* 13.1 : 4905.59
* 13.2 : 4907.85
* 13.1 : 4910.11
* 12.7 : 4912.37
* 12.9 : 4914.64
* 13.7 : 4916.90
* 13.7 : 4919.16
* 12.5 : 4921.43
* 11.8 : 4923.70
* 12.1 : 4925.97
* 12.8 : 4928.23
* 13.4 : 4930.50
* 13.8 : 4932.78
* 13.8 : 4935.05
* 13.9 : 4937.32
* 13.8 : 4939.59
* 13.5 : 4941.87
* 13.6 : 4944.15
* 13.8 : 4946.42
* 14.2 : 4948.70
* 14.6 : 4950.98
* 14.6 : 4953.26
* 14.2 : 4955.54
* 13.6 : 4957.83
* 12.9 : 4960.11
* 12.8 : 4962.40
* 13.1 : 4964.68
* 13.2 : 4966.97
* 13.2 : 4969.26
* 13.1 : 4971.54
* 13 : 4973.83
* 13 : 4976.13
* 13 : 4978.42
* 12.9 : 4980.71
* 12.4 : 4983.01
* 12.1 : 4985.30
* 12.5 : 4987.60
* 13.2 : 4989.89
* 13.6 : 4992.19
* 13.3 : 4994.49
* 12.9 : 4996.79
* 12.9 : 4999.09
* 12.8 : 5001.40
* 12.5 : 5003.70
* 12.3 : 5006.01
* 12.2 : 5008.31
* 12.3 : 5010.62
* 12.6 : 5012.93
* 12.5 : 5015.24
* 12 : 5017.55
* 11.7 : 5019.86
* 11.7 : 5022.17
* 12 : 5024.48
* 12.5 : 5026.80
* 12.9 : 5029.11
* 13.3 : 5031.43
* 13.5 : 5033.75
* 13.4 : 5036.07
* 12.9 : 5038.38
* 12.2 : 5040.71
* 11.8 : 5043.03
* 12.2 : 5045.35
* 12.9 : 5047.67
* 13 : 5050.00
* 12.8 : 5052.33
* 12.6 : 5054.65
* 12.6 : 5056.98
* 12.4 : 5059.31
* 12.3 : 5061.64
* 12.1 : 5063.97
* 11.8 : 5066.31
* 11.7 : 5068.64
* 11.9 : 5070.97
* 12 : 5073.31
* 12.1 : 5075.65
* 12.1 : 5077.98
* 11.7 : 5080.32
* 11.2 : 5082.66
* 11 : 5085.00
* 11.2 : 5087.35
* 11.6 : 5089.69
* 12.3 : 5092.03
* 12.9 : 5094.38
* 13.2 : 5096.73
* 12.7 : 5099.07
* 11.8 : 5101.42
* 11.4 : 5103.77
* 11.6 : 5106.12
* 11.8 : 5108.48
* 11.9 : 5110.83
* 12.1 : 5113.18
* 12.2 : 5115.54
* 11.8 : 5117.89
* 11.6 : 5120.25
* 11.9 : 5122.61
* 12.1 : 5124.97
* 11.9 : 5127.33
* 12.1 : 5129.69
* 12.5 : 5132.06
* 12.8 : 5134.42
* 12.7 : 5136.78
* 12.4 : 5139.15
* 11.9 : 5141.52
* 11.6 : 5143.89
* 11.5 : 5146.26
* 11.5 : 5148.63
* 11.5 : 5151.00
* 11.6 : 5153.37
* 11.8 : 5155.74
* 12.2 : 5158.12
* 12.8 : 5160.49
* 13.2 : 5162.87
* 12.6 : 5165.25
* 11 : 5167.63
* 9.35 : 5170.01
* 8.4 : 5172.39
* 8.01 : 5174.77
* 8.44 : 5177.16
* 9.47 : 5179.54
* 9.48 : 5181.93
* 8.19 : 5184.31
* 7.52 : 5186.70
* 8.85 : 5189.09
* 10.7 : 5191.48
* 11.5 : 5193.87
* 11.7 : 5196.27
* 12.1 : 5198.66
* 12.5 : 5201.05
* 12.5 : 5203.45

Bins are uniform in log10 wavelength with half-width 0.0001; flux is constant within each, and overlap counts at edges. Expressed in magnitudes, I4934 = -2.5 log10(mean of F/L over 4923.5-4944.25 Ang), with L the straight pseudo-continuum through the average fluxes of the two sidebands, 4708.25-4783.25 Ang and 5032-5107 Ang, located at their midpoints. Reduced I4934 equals -0.04 mag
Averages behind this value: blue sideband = 13.7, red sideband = 12.2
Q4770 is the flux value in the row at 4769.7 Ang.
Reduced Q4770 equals 13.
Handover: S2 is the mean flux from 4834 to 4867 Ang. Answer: 13.2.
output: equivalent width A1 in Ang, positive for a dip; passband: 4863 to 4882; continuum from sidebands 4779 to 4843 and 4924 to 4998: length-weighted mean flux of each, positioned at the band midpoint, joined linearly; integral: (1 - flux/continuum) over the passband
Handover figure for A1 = 1.0 Ang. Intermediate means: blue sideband 13.7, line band 12.8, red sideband 13.3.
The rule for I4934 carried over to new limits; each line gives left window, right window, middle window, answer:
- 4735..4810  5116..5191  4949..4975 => -0.09 mag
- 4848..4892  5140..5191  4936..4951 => -0.11 mag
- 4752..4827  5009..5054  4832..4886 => 0.01 mag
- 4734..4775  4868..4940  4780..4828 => -0.02 mag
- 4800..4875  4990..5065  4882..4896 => 0.01 mag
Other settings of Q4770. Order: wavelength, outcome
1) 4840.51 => 13.3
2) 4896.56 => 12.9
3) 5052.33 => 12.8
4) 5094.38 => 12.9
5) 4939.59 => 13.8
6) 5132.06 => 12.5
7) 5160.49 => 12.8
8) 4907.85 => 13.2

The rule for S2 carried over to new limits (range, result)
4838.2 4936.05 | 13.1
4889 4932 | 13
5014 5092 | 12.2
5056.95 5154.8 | 12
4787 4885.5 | 13.5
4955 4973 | 13.2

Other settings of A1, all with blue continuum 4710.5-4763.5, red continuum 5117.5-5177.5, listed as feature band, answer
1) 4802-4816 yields -0.51 Ang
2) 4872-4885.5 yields -0.14 Ang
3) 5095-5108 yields -0.38 Ang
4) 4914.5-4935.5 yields -0.38 Ang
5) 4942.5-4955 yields -1.45 Ang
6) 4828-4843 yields -0.31 Ang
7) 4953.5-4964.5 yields -0.73 Ang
